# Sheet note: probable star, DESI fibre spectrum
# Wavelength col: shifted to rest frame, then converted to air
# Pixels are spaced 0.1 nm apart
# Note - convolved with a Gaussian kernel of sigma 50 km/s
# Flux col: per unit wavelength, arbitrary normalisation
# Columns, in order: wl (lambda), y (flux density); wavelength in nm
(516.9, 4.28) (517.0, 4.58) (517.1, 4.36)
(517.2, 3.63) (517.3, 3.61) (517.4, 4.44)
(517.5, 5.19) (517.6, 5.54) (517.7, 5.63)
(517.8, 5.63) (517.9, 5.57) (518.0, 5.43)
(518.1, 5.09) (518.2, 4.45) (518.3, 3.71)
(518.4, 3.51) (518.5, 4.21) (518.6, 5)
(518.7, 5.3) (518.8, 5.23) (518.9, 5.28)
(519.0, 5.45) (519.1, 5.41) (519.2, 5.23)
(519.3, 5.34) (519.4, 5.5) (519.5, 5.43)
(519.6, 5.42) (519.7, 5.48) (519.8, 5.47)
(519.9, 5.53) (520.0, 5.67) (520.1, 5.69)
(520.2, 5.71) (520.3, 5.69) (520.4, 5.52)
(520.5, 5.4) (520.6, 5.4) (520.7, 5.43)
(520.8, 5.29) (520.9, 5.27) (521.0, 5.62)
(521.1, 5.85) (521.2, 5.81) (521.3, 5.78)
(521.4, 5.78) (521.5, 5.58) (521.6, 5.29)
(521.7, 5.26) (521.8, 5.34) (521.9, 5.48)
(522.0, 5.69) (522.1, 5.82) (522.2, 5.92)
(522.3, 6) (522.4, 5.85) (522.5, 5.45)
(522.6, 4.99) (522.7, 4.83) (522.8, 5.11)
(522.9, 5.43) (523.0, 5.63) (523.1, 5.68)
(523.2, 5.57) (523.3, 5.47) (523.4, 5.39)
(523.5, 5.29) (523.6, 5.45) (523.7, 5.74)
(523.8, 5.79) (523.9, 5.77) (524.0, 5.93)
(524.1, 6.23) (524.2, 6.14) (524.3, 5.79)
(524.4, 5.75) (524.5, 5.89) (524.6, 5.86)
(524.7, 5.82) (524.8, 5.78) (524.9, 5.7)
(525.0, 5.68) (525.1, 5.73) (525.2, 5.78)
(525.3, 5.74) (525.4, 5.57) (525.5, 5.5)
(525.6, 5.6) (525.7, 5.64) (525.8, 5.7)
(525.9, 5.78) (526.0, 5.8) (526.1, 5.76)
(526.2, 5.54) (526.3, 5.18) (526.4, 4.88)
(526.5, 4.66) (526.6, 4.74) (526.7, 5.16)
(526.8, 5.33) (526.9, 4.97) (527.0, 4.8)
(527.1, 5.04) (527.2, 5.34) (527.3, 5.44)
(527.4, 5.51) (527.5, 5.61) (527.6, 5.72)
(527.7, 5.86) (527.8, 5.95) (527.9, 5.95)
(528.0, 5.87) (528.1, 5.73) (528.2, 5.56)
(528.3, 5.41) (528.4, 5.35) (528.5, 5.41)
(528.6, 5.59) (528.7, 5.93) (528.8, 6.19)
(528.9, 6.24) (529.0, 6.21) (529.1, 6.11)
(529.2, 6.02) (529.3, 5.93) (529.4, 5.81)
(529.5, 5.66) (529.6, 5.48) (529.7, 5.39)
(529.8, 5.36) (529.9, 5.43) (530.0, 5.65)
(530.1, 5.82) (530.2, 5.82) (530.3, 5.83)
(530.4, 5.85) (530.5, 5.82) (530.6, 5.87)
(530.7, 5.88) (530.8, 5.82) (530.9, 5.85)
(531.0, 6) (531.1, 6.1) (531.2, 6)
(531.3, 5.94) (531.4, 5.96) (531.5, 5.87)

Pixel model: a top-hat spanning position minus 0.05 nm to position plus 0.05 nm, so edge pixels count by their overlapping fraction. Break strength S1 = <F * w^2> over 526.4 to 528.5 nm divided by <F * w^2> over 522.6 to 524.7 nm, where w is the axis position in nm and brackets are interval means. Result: 0.97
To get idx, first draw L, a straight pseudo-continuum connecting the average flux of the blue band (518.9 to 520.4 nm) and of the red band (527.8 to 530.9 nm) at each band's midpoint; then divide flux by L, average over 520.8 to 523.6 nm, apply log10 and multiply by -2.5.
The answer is 0.01 mag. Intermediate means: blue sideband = 5.49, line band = 5.52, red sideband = 5.77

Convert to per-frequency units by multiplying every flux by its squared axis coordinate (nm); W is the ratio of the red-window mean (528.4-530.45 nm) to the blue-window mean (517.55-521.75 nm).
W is 1.12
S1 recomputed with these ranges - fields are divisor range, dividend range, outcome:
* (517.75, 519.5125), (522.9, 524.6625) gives 1.16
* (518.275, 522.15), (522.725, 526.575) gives 1.06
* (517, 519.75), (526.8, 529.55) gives 1.19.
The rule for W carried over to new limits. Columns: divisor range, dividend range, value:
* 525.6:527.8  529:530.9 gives 1.09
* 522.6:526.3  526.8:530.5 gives 1.02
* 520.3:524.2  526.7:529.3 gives 1.04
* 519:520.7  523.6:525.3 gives 1.08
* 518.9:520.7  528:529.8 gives 1.09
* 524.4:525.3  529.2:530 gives 0.99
